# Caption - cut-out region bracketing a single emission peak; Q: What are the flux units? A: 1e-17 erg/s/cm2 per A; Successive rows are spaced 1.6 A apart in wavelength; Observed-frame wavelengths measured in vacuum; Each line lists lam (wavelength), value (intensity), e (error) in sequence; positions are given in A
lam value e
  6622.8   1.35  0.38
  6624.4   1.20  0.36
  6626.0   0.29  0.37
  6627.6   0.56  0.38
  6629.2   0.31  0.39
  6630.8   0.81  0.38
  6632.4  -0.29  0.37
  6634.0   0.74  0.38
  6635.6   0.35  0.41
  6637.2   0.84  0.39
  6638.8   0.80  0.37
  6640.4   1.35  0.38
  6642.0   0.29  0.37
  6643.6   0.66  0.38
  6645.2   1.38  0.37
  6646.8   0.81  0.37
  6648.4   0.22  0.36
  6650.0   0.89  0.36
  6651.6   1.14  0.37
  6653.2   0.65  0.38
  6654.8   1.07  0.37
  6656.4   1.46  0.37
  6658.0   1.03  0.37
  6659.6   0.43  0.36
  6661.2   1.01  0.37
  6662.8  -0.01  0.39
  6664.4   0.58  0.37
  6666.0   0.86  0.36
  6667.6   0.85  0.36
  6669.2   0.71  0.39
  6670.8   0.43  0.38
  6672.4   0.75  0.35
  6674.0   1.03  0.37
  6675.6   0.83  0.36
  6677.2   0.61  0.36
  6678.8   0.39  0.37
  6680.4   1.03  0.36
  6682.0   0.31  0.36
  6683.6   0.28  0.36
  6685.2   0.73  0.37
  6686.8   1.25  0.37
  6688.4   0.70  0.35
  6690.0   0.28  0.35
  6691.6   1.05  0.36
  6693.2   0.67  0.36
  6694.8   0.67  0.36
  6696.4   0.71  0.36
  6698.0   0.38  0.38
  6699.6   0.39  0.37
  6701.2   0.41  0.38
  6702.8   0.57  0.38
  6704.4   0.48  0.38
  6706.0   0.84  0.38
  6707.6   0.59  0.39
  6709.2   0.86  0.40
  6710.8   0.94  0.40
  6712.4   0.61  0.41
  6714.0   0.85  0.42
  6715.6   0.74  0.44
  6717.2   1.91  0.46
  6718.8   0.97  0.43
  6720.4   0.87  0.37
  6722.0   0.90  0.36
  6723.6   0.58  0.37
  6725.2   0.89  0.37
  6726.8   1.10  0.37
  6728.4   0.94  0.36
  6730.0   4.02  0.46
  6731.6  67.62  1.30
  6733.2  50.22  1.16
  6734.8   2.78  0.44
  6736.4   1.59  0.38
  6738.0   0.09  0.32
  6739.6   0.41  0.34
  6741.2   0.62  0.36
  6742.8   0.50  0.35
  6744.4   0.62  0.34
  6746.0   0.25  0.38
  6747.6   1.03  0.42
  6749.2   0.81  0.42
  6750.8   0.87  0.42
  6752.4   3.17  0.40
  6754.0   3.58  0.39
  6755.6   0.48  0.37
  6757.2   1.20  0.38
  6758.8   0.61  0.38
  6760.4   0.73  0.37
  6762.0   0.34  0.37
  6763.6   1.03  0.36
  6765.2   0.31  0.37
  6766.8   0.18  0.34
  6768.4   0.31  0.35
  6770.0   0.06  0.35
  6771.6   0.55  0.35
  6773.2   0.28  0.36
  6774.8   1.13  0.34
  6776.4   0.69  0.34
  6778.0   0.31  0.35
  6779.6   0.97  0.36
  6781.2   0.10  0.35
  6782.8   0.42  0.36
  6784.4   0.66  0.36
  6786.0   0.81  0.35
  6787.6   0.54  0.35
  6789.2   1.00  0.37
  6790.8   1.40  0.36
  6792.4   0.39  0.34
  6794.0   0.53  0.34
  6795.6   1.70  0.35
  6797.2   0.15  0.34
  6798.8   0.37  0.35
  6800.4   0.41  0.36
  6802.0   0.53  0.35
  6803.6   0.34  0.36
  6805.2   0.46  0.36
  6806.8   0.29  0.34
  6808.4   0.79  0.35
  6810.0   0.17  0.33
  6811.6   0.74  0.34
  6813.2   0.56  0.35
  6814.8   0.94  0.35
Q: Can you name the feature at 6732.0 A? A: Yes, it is H-alpha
